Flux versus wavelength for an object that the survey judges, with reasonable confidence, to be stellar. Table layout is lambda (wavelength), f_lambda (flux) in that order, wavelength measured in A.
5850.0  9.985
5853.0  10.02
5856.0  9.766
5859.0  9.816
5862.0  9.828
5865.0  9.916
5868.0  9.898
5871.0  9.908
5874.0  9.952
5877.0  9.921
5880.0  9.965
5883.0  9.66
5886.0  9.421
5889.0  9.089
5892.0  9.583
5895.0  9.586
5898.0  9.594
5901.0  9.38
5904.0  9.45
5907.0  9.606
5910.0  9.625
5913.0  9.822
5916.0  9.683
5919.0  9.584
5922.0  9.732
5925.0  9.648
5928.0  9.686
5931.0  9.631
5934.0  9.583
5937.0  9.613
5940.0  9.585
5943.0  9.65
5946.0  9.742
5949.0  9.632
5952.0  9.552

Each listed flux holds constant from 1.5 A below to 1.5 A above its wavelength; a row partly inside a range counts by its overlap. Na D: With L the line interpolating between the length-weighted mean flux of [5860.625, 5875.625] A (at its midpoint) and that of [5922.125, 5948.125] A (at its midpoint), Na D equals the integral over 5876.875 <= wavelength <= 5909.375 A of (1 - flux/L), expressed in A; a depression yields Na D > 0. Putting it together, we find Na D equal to 0.83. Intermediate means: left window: 9.9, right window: 9.65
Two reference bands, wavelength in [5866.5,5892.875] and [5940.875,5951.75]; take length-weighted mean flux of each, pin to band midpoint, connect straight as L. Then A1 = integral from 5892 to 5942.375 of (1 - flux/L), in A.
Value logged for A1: 0.4 A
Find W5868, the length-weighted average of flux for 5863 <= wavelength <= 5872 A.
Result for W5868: 9.9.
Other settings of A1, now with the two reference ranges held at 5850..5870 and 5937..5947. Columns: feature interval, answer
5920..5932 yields 0.0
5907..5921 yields 0.1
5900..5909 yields 0.2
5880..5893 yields 0.4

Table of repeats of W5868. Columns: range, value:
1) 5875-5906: 9.57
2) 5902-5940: 9.63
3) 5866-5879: 9.92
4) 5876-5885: 9.82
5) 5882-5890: 9.39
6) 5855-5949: 9.67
